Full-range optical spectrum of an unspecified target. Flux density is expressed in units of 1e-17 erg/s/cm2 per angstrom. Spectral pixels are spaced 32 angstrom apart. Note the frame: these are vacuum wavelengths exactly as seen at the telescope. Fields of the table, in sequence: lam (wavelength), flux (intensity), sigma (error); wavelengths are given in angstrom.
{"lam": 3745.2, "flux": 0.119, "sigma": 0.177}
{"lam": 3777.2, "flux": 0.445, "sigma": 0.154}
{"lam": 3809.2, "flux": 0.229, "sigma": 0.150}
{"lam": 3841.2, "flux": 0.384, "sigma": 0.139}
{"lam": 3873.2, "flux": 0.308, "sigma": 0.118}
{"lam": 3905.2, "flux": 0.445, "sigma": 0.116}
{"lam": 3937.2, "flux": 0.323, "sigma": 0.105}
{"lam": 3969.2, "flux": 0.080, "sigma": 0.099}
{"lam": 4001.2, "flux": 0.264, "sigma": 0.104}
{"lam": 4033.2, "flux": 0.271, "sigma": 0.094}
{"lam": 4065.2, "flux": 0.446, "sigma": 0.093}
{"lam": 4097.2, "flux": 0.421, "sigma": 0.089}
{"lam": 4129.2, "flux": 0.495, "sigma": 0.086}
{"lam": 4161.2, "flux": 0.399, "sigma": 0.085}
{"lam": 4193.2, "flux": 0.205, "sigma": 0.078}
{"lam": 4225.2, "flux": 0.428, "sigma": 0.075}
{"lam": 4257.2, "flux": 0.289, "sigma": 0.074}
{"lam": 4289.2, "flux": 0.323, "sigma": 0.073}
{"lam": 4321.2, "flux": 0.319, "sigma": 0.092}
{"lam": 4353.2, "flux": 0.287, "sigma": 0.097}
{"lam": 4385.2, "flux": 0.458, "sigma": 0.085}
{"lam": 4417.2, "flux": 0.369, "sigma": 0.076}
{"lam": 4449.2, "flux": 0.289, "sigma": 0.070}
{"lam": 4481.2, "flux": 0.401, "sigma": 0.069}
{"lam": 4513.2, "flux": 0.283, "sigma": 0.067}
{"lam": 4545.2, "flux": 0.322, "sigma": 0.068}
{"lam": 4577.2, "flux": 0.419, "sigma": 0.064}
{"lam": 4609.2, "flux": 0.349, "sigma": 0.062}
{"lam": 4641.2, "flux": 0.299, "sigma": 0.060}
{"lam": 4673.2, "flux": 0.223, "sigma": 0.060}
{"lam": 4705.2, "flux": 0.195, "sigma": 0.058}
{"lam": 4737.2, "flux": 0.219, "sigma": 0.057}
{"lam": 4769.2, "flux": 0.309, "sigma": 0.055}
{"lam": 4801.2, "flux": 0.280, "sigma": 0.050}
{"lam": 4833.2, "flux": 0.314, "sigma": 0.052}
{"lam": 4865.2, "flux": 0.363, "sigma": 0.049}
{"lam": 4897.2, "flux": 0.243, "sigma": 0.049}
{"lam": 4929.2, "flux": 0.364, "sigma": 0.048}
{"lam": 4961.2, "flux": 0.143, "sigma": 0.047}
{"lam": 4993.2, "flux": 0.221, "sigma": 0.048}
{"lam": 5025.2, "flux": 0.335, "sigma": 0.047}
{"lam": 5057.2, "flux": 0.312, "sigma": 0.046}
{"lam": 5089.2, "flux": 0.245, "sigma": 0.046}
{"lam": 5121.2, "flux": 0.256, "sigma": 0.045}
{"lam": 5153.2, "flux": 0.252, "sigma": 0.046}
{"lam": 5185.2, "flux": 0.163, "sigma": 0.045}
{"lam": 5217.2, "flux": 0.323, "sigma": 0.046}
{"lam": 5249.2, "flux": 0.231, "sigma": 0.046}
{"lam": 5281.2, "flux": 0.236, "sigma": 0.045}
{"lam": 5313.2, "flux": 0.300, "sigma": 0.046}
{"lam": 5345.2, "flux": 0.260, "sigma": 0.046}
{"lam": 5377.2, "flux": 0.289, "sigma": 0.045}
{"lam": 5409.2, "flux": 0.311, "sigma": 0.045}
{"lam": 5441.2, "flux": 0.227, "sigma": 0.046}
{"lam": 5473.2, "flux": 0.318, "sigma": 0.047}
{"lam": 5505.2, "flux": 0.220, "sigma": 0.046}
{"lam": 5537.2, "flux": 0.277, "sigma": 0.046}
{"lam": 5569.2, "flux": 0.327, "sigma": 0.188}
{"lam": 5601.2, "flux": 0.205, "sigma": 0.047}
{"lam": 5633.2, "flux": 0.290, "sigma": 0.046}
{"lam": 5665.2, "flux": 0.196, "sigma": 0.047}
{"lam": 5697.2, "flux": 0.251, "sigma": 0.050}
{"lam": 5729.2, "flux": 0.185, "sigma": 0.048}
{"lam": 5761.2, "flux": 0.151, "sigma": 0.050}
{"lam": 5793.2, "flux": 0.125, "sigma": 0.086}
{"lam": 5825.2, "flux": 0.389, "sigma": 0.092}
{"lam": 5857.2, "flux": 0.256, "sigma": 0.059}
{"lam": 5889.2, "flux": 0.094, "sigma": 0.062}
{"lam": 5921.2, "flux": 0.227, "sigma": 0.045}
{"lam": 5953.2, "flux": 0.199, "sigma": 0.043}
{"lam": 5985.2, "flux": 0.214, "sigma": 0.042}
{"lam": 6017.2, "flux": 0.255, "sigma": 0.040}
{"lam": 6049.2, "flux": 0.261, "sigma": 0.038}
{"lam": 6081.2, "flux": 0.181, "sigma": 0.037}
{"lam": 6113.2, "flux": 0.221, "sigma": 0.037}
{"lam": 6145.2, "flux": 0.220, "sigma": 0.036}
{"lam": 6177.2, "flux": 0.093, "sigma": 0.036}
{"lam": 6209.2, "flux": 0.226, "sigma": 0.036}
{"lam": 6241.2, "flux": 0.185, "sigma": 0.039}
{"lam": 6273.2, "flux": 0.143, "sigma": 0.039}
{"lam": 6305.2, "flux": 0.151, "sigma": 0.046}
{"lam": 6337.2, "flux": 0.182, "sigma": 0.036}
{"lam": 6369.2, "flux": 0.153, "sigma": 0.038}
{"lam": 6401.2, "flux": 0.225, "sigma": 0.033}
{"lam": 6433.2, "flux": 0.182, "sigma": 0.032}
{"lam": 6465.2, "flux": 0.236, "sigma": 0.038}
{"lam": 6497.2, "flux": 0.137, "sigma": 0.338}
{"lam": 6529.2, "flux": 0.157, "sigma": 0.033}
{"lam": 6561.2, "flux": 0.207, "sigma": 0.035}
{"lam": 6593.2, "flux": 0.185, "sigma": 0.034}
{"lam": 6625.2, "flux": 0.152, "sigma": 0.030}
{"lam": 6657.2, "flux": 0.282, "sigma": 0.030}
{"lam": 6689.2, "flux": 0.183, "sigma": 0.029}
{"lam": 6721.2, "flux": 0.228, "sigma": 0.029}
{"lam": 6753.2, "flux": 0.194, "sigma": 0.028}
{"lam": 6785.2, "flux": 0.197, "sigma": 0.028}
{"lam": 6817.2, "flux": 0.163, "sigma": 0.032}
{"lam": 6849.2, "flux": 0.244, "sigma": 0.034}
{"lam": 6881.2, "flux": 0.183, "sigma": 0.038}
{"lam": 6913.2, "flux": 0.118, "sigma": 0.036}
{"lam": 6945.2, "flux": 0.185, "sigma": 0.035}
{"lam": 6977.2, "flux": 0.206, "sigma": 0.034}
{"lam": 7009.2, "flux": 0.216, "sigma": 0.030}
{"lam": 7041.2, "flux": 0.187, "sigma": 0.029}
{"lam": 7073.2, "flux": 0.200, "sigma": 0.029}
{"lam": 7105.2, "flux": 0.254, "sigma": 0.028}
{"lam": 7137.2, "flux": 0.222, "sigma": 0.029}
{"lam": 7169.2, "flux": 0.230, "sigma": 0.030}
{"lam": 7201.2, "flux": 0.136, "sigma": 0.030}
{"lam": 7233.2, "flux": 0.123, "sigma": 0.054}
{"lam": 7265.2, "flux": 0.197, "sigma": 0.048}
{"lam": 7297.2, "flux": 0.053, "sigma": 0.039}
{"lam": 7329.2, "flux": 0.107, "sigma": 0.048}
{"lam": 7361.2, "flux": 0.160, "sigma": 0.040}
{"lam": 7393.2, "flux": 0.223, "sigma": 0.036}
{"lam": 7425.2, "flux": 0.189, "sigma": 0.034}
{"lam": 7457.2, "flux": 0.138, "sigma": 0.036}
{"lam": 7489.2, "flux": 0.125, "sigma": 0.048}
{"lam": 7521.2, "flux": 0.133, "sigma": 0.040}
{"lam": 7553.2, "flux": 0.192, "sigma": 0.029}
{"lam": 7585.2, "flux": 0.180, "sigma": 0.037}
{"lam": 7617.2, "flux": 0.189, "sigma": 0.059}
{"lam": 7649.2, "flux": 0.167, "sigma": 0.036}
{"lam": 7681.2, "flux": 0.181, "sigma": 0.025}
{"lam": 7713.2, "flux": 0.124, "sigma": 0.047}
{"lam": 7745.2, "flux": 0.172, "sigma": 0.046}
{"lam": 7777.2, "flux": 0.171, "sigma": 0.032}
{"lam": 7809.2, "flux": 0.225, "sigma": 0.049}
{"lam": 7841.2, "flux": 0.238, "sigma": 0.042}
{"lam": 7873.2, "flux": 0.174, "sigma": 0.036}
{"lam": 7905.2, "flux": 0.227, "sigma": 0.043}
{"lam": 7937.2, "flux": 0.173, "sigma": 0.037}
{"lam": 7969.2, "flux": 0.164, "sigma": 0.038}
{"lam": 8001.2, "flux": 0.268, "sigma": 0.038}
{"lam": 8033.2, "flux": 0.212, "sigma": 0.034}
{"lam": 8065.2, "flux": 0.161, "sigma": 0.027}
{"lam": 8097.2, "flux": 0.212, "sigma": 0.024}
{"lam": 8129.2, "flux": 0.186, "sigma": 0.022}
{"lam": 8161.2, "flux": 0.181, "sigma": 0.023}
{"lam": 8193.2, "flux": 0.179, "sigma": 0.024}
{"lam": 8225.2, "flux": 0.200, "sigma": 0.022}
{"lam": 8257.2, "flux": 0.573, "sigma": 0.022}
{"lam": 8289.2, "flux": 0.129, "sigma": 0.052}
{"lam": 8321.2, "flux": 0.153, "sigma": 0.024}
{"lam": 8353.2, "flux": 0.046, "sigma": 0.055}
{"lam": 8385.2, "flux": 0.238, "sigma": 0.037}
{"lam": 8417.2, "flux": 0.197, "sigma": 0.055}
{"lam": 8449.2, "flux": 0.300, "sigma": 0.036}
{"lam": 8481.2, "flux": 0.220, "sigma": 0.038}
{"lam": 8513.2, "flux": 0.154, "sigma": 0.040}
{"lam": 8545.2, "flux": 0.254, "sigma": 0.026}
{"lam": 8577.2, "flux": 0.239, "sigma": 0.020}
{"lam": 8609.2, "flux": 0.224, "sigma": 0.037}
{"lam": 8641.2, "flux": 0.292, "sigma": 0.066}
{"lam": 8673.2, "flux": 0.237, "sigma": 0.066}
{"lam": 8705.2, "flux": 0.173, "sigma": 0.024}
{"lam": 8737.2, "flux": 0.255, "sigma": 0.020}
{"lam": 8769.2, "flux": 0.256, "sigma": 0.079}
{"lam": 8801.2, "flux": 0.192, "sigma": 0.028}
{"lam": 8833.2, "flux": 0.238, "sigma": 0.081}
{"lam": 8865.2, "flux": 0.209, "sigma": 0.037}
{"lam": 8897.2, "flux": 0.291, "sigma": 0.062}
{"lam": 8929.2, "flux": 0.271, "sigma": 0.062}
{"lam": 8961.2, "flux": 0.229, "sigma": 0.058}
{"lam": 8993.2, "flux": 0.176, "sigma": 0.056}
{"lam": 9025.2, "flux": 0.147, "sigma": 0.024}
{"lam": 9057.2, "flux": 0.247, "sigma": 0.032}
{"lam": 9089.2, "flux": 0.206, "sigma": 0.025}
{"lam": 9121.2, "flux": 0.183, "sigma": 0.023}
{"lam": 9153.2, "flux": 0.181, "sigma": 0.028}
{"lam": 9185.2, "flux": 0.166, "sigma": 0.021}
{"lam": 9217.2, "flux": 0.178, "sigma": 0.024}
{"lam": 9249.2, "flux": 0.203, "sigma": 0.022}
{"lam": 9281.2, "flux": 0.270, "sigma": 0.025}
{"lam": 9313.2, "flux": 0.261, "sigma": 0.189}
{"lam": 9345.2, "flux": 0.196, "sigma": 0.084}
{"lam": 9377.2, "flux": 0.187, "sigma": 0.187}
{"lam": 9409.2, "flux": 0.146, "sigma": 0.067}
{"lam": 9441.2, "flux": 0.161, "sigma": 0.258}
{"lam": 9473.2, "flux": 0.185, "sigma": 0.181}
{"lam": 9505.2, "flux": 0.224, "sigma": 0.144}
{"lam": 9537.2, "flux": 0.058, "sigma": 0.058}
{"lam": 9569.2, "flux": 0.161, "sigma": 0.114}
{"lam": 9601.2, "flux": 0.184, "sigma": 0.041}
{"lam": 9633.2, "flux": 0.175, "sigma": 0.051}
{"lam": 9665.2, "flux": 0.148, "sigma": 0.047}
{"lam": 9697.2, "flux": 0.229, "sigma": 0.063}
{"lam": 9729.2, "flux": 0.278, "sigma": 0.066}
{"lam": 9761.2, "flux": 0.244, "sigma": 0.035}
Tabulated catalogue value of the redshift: 1.22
